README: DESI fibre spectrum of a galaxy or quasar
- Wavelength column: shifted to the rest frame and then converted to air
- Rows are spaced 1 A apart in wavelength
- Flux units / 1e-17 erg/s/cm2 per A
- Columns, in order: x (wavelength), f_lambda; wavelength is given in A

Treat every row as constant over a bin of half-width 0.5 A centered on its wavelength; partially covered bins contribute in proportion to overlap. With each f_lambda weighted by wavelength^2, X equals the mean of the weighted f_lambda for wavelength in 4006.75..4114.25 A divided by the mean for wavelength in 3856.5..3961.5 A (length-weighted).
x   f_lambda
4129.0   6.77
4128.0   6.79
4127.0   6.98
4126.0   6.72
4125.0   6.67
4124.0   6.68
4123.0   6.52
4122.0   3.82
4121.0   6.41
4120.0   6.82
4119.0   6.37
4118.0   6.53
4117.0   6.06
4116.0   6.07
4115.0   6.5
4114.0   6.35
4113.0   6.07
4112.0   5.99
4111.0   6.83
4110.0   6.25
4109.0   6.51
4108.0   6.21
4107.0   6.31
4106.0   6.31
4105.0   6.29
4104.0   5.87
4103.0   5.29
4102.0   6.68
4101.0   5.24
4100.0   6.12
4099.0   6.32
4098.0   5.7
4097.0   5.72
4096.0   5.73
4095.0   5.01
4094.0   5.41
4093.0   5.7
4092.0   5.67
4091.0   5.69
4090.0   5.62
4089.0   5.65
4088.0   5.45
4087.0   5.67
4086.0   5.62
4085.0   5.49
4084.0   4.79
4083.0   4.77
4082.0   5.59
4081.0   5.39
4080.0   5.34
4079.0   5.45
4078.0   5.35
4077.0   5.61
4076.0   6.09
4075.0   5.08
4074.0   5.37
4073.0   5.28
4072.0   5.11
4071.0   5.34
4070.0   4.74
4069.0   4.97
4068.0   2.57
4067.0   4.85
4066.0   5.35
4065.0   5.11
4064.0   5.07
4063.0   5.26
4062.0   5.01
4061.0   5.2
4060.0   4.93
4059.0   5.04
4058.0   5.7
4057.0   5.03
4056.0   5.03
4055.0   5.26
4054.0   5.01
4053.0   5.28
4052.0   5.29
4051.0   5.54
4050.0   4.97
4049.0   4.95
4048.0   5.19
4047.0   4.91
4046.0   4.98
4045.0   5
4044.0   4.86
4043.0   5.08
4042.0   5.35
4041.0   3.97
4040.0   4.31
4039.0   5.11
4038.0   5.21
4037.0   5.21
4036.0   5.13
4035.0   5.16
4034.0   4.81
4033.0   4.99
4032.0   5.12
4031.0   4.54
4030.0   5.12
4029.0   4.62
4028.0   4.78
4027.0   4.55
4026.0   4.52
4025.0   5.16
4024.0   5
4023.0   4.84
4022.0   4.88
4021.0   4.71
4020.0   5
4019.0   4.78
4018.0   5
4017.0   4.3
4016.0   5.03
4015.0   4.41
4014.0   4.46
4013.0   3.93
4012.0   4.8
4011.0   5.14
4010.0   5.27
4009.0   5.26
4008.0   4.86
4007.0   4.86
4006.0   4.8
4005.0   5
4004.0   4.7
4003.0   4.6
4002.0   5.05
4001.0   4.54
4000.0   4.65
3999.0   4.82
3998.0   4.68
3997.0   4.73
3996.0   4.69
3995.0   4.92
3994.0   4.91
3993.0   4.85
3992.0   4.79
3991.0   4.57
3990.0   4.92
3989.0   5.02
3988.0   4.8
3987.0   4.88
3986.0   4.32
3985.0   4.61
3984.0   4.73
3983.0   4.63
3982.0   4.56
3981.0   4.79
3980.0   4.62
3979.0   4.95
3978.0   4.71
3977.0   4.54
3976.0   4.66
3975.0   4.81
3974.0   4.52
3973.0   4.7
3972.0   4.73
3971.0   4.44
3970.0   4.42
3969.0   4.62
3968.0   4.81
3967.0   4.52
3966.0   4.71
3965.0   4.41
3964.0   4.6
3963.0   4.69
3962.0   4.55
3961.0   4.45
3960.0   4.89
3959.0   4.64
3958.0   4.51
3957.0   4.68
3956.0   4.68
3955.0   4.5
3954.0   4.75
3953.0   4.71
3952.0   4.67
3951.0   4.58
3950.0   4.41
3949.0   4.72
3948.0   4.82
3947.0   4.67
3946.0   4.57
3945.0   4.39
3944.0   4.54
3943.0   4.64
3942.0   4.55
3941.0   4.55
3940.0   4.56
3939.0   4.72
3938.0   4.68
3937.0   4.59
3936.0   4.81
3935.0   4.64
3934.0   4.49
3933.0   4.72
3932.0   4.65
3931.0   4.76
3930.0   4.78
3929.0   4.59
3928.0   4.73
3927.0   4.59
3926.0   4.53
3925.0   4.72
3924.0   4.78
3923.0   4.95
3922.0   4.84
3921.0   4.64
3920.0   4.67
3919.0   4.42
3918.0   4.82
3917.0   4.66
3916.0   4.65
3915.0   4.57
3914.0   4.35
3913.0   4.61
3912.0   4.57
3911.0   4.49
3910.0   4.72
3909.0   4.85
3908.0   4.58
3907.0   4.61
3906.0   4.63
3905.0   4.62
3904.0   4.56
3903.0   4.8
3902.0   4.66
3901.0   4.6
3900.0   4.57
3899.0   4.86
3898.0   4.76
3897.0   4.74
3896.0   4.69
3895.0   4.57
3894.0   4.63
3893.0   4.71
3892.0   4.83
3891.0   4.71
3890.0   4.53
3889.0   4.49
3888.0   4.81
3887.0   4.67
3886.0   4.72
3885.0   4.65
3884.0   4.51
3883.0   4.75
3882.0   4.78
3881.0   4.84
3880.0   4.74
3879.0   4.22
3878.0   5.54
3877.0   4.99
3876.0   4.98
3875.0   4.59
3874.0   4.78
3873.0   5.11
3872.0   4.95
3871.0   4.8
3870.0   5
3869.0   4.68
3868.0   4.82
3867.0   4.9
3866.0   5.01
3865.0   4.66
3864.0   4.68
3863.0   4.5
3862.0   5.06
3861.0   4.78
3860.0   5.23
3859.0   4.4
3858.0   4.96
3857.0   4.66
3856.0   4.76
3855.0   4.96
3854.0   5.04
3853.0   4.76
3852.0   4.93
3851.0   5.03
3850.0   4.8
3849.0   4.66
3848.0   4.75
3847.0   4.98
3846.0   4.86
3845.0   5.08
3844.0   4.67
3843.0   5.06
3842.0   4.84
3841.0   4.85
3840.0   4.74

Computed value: 1.21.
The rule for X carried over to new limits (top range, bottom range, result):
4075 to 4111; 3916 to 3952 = 1.33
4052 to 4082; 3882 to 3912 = 1.20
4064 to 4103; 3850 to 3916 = 1.25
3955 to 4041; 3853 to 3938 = 1.06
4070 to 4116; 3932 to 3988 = 1.32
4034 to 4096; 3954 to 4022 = 1.14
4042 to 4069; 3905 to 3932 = 1.16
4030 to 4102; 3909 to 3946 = 1.20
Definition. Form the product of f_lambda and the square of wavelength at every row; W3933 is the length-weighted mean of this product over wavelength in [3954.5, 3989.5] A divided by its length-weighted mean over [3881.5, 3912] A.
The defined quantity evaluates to 1.03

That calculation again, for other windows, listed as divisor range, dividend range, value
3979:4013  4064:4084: 1.11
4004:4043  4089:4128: 1.31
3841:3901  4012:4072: 1.12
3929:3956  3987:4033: 1.07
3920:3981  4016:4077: 1.13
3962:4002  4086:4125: 1.36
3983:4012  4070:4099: 1.18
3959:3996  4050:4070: 1.12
